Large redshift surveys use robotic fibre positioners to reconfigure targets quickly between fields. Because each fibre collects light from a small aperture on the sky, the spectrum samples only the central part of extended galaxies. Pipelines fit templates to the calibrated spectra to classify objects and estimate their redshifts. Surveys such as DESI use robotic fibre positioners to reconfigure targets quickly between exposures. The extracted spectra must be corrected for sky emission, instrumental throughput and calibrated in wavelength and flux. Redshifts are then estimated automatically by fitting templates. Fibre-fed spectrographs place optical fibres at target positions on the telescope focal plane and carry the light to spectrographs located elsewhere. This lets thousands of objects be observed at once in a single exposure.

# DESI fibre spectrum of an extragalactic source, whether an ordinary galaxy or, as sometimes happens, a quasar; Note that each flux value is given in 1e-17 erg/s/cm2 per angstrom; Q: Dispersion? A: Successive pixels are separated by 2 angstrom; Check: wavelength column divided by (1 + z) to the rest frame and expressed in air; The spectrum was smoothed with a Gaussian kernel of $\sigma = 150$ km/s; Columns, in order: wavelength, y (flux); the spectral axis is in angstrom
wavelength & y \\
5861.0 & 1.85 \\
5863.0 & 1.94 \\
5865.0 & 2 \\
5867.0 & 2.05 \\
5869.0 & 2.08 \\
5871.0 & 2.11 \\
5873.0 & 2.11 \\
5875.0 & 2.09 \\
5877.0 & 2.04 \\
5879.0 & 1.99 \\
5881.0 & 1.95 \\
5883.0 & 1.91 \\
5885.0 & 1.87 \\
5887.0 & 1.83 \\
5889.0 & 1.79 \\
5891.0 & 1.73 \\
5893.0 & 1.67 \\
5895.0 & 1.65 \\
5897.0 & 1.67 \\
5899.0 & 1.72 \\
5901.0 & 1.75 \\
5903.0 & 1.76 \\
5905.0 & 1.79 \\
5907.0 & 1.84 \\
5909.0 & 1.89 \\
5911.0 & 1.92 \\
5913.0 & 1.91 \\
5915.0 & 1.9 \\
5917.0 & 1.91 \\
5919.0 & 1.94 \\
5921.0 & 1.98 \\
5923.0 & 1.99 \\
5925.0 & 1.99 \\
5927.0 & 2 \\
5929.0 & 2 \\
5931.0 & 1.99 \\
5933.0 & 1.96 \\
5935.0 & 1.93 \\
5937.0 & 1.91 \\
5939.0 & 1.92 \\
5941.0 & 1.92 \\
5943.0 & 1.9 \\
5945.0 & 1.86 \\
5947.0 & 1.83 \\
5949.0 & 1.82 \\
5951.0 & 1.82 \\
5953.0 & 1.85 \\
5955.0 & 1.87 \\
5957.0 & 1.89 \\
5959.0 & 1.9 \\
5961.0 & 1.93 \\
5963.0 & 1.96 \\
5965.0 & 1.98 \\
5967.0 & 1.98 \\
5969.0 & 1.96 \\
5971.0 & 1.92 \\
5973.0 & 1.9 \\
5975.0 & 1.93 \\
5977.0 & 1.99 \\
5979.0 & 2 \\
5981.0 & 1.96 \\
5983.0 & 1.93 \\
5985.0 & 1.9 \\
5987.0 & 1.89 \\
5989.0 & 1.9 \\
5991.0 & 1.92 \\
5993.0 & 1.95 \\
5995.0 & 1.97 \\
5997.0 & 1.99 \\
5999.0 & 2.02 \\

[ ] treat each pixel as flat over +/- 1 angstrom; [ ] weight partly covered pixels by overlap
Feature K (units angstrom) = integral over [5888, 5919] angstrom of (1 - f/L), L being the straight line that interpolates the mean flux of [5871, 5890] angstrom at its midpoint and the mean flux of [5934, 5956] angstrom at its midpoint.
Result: 2.12 angstrom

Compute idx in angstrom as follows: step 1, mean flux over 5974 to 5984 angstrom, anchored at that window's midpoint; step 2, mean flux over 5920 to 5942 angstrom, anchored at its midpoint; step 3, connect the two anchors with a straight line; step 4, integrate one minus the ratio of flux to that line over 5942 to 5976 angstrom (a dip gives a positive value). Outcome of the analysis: 1.1 angstrom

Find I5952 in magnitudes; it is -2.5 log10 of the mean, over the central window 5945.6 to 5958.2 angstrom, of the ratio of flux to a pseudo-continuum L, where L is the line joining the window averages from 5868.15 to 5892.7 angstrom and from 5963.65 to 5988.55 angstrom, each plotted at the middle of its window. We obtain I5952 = 0.06 mag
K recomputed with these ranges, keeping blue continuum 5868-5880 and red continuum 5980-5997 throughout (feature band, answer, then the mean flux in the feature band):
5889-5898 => 1.6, 1.69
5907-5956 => 2.1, 1.92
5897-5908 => 1.5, 1.76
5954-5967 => 0.3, 1.93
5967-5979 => 0.0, 1.95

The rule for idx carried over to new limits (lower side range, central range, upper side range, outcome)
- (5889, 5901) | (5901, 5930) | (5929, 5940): -1.27 angstrom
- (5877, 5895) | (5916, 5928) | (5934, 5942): -0.46 angstrom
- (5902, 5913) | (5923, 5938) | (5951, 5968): -0.75 angstrom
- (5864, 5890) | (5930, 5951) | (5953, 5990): 0.53 angstrom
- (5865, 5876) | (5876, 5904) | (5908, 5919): 2.72 angstrom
